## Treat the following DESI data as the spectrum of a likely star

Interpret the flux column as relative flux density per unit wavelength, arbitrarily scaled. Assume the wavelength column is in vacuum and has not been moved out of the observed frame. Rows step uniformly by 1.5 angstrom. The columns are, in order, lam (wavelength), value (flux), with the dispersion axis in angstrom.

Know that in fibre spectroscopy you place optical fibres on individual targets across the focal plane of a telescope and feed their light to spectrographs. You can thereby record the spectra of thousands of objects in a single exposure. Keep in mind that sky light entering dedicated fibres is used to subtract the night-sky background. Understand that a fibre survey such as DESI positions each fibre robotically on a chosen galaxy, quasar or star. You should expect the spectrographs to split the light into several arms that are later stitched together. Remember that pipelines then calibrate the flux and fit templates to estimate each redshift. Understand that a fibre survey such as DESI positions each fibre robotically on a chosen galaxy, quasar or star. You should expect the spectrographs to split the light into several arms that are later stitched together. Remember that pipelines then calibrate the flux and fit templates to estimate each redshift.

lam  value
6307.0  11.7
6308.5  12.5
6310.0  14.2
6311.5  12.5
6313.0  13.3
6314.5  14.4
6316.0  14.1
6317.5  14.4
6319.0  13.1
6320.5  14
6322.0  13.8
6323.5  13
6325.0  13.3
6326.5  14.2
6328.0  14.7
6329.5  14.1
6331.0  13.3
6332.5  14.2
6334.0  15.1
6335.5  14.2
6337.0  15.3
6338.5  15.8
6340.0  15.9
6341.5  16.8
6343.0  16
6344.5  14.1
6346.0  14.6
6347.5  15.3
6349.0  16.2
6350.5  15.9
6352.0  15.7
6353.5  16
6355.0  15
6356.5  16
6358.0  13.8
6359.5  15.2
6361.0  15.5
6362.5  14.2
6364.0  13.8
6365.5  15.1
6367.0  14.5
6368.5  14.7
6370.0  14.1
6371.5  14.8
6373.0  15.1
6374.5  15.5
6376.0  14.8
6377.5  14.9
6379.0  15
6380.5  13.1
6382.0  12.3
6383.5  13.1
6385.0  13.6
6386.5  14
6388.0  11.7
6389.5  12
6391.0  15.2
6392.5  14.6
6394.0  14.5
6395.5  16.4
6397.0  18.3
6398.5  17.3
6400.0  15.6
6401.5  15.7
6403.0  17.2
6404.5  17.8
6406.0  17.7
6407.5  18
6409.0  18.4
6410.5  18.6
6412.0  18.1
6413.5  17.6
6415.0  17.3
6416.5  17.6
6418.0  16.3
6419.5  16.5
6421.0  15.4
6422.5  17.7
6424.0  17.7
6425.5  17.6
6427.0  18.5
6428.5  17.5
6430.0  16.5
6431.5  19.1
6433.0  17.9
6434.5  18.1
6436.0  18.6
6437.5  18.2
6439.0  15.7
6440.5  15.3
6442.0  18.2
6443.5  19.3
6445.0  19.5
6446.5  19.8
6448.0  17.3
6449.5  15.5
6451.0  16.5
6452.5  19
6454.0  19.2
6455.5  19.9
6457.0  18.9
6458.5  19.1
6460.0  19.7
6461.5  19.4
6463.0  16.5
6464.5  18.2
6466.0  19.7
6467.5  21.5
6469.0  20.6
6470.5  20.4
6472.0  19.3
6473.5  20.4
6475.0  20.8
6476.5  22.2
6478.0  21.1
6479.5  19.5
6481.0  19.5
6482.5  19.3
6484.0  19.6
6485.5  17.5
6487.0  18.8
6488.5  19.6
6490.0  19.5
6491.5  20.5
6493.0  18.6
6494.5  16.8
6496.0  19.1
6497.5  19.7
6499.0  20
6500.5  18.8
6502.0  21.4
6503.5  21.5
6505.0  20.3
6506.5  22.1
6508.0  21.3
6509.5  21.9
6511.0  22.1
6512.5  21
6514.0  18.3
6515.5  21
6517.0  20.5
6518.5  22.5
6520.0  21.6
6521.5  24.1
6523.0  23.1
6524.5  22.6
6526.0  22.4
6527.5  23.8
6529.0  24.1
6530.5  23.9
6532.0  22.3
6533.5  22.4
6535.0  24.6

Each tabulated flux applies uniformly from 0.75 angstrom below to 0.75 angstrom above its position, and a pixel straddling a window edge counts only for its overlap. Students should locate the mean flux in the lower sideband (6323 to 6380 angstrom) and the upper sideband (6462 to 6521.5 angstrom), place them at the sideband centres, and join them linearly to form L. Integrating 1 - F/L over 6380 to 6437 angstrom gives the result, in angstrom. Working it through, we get 2.12 angstrom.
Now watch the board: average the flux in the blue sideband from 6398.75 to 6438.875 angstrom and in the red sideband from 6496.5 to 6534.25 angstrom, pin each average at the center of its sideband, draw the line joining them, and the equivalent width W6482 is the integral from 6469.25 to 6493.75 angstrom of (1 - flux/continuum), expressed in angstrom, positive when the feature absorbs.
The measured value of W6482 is 0.5 angstrom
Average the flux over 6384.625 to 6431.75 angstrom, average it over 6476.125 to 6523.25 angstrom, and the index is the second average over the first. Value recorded 1.23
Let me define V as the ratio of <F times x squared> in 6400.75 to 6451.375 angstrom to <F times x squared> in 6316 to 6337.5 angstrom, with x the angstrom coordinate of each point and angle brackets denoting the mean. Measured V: 1.3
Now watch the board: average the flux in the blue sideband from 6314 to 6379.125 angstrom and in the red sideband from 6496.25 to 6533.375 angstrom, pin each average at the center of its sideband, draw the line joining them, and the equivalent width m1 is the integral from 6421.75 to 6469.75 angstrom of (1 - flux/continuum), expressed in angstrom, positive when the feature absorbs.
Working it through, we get 1.3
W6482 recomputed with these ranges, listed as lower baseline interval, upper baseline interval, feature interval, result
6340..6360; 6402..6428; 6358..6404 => 4.78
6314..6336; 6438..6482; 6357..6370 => 0.70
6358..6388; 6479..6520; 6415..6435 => -0.88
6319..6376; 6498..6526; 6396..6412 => -0.39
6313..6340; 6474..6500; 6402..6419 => -0.65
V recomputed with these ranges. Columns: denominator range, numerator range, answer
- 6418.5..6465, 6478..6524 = 1.16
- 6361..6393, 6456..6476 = 1.43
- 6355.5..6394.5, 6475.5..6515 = 1.46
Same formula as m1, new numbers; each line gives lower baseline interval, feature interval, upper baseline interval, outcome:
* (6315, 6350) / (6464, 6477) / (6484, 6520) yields -0.8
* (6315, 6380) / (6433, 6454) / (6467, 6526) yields 0.7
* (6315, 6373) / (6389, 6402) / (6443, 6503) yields 0.8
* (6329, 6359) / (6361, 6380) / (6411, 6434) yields 1.5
